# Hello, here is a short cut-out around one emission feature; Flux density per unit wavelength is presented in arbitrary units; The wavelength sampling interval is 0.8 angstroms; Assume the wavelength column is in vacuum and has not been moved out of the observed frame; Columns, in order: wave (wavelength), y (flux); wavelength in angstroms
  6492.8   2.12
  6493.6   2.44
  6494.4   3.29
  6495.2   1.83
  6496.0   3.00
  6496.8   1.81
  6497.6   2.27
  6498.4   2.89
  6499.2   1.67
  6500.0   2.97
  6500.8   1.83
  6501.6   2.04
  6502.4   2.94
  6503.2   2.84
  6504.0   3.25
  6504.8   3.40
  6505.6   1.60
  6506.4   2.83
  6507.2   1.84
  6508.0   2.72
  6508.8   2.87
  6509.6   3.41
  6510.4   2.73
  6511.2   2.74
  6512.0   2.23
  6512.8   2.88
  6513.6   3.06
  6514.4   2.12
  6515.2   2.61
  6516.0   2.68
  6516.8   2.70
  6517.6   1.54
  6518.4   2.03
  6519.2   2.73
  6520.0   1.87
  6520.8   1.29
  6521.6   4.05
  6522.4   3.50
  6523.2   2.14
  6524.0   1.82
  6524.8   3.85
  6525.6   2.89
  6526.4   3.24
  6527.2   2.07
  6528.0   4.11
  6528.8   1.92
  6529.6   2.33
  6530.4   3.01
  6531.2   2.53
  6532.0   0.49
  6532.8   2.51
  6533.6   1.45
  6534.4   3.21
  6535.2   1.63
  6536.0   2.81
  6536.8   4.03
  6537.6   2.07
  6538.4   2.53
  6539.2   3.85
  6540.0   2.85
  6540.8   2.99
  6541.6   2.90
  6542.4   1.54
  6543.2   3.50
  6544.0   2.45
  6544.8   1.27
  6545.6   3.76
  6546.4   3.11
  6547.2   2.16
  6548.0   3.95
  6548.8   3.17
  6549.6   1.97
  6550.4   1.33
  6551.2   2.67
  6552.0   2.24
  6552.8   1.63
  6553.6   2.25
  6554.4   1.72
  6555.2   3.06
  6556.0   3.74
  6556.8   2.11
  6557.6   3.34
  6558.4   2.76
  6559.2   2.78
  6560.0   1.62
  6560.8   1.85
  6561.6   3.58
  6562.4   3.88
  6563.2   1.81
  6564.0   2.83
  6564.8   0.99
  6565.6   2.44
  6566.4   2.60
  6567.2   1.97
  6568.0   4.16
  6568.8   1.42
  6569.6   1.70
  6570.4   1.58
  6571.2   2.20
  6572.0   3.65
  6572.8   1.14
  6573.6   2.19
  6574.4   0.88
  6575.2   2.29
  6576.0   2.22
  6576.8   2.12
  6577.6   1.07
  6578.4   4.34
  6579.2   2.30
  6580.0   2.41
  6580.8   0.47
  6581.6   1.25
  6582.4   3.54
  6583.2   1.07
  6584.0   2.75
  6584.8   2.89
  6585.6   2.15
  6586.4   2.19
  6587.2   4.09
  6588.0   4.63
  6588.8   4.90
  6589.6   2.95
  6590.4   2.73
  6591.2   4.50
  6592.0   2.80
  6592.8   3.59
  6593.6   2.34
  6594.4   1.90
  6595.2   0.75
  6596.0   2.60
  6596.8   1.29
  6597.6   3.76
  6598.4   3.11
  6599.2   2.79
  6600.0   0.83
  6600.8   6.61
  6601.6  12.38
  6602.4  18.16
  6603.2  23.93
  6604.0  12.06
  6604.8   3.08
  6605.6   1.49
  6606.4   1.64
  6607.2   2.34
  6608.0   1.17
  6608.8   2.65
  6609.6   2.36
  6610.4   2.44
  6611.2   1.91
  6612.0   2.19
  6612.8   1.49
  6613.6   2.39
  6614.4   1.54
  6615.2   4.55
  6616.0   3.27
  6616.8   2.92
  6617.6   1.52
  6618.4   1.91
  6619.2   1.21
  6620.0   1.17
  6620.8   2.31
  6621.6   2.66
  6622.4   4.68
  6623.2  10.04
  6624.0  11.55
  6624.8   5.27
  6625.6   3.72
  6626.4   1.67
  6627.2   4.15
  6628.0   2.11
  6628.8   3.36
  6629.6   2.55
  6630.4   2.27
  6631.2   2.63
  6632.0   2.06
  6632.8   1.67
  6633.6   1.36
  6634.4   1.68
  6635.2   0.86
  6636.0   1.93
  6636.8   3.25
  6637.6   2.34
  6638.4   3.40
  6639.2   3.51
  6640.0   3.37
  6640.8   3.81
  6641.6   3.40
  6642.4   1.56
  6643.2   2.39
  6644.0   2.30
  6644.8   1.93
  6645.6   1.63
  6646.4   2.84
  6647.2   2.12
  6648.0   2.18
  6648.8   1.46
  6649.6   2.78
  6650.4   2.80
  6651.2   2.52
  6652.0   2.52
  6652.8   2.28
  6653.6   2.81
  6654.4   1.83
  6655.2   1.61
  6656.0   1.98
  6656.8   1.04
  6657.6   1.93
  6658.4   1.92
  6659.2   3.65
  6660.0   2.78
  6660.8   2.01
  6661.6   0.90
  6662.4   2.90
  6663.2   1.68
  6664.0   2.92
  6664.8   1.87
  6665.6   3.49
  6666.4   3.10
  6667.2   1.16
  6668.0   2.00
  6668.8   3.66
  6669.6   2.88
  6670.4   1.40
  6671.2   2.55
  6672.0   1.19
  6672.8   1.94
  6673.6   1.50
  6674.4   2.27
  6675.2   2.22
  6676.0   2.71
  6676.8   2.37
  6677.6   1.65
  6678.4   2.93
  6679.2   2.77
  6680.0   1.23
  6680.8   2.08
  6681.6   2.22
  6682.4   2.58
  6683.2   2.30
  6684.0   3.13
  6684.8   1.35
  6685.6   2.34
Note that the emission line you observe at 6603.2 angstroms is H-alpha 6563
